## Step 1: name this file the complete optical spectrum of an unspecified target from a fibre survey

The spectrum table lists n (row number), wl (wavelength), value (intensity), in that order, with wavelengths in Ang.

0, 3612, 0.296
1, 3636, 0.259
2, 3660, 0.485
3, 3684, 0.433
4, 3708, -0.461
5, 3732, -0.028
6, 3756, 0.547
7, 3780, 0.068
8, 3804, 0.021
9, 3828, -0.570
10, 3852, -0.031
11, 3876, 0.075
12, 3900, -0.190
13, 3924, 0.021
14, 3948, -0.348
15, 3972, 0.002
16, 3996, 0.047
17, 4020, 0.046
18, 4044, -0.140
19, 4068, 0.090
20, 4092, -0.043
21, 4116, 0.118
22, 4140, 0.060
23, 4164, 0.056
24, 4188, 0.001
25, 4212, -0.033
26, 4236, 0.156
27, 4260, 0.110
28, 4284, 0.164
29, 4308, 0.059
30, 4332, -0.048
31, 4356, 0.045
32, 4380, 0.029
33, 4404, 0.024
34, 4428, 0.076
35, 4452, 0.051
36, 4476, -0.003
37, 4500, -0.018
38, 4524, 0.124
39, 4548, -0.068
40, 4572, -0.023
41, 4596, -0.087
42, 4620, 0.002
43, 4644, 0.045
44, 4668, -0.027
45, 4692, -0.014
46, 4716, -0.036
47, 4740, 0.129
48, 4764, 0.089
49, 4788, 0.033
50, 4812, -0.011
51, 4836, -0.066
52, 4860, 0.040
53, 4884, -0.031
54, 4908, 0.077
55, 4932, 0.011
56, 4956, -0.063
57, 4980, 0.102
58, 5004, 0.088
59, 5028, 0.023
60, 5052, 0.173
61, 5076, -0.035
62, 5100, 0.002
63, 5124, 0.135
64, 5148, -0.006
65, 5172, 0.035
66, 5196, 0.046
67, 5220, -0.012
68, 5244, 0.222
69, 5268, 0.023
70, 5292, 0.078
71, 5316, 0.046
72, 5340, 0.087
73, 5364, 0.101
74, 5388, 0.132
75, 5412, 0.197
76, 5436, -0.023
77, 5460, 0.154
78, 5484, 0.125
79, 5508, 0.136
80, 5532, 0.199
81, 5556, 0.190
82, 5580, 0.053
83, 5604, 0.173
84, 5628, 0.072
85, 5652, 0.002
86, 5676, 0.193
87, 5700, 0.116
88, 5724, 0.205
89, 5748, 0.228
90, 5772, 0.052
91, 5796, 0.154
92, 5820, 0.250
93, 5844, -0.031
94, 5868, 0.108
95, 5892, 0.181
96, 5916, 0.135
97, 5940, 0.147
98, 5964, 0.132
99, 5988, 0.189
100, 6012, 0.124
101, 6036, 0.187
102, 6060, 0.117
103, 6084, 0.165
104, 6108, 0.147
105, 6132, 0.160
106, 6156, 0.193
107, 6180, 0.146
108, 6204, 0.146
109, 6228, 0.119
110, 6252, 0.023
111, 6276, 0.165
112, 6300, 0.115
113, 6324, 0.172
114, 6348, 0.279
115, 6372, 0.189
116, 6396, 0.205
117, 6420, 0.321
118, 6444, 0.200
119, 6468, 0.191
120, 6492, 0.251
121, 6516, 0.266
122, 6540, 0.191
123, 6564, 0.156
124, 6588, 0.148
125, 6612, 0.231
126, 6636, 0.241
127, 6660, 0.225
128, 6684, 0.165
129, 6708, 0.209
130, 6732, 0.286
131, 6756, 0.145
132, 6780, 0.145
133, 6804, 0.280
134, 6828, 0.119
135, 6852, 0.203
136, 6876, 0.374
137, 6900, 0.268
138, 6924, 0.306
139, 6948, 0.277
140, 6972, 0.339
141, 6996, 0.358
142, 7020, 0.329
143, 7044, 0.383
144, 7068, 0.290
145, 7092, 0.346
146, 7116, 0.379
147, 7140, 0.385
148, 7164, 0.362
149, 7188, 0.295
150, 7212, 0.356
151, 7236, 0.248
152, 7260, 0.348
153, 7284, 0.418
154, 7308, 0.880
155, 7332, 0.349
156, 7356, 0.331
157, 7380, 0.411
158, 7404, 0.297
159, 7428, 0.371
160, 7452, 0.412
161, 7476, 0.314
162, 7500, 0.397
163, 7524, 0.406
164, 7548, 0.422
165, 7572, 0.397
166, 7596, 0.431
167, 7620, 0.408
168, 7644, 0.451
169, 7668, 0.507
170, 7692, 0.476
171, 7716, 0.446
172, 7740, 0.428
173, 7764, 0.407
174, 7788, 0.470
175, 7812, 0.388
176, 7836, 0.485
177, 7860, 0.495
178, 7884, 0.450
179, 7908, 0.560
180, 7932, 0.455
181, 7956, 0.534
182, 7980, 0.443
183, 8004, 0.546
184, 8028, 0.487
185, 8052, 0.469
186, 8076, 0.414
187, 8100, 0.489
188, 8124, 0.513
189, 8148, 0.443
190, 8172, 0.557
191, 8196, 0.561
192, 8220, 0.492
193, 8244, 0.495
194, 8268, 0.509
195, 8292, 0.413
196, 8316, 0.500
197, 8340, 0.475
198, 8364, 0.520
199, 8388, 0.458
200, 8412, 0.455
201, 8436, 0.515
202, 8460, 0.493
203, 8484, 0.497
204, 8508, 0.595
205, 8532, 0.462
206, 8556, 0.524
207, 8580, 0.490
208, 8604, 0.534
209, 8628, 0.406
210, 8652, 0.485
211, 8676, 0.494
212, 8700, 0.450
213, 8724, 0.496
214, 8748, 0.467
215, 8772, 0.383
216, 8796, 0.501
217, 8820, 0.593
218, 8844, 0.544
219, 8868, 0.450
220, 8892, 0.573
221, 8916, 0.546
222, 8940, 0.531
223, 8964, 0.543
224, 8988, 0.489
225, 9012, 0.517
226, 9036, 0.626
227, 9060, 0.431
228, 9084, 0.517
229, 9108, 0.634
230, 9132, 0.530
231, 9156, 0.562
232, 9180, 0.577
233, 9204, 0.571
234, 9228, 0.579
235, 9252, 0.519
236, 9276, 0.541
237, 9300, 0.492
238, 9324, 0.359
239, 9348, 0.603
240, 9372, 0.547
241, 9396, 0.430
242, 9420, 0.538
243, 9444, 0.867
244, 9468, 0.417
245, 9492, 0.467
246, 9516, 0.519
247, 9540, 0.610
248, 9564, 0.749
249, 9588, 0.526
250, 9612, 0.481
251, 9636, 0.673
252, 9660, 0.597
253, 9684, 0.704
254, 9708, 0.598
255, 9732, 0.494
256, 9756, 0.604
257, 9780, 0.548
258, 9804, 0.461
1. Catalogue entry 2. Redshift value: 0.72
